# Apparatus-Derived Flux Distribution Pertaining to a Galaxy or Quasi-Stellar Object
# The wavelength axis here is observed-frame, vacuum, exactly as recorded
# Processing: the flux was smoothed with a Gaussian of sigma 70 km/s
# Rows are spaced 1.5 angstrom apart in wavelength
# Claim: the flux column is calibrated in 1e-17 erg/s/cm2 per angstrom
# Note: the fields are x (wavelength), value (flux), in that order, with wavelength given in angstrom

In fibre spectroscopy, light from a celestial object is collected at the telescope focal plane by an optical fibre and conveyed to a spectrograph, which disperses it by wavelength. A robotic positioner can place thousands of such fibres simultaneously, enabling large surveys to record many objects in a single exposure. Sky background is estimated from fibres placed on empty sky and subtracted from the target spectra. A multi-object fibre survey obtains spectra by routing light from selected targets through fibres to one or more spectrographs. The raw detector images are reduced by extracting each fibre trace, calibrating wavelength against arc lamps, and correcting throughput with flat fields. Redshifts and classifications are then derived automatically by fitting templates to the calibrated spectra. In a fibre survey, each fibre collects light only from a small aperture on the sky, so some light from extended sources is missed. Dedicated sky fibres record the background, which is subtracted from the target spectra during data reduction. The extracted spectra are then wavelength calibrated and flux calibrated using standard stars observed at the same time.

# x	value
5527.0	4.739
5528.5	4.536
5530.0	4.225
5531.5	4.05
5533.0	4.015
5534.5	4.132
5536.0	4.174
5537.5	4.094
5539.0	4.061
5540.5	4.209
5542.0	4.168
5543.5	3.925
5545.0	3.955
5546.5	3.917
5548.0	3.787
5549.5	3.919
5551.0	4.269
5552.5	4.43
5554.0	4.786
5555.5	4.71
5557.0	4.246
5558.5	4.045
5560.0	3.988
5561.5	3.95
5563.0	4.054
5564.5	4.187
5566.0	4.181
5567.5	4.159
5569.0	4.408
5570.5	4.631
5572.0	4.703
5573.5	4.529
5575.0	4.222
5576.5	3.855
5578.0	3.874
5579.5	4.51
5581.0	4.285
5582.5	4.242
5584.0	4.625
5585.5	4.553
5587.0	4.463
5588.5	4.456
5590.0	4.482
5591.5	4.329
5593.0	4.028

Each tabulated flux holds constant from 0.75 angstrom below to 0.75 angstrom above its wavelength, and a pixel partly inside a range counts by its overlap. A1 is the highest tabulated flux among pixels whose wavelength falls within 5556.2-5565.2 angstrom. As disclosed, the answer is 4.246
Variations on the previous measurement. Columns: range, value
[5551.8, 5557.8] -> 4.786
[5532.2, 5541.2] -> 4.209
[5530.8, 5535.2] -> 4.132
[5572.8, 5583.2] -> 4.529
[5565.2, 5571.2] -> 4.631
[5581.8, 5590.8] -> 4.625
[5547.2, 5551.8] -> 4.269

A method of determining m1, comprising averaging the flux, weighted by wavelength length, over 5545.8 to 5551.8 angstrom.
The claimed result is 3.98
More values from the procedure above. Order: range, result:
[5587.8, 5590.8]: 4.47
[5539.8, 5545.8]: 4.06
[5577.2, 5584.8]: 4.31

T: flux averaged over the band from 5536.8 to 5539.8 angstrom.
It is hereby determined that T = 4.08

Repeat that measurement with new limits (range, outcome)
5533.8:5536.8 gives 4.15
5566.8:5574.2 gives 4.49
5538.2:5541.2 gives 4.13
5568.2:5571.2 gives 4.51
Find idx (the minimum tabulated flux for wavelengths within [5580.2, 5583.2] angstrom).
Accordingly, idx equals 4.242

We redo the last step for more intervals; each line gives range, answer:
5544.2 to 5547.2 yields 3.917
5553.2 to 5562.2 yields 3.95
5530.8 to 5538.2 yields 4.015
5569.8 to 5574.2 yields 4.529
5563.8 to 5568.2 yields 4.159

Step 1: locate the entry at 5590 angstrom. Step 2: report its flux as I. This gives 4.482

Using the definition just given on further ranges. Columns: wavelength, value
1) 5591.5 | 4.329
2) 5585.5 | 4.553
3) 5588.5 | 4.456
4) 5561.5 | 3.95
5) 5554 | 4.786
